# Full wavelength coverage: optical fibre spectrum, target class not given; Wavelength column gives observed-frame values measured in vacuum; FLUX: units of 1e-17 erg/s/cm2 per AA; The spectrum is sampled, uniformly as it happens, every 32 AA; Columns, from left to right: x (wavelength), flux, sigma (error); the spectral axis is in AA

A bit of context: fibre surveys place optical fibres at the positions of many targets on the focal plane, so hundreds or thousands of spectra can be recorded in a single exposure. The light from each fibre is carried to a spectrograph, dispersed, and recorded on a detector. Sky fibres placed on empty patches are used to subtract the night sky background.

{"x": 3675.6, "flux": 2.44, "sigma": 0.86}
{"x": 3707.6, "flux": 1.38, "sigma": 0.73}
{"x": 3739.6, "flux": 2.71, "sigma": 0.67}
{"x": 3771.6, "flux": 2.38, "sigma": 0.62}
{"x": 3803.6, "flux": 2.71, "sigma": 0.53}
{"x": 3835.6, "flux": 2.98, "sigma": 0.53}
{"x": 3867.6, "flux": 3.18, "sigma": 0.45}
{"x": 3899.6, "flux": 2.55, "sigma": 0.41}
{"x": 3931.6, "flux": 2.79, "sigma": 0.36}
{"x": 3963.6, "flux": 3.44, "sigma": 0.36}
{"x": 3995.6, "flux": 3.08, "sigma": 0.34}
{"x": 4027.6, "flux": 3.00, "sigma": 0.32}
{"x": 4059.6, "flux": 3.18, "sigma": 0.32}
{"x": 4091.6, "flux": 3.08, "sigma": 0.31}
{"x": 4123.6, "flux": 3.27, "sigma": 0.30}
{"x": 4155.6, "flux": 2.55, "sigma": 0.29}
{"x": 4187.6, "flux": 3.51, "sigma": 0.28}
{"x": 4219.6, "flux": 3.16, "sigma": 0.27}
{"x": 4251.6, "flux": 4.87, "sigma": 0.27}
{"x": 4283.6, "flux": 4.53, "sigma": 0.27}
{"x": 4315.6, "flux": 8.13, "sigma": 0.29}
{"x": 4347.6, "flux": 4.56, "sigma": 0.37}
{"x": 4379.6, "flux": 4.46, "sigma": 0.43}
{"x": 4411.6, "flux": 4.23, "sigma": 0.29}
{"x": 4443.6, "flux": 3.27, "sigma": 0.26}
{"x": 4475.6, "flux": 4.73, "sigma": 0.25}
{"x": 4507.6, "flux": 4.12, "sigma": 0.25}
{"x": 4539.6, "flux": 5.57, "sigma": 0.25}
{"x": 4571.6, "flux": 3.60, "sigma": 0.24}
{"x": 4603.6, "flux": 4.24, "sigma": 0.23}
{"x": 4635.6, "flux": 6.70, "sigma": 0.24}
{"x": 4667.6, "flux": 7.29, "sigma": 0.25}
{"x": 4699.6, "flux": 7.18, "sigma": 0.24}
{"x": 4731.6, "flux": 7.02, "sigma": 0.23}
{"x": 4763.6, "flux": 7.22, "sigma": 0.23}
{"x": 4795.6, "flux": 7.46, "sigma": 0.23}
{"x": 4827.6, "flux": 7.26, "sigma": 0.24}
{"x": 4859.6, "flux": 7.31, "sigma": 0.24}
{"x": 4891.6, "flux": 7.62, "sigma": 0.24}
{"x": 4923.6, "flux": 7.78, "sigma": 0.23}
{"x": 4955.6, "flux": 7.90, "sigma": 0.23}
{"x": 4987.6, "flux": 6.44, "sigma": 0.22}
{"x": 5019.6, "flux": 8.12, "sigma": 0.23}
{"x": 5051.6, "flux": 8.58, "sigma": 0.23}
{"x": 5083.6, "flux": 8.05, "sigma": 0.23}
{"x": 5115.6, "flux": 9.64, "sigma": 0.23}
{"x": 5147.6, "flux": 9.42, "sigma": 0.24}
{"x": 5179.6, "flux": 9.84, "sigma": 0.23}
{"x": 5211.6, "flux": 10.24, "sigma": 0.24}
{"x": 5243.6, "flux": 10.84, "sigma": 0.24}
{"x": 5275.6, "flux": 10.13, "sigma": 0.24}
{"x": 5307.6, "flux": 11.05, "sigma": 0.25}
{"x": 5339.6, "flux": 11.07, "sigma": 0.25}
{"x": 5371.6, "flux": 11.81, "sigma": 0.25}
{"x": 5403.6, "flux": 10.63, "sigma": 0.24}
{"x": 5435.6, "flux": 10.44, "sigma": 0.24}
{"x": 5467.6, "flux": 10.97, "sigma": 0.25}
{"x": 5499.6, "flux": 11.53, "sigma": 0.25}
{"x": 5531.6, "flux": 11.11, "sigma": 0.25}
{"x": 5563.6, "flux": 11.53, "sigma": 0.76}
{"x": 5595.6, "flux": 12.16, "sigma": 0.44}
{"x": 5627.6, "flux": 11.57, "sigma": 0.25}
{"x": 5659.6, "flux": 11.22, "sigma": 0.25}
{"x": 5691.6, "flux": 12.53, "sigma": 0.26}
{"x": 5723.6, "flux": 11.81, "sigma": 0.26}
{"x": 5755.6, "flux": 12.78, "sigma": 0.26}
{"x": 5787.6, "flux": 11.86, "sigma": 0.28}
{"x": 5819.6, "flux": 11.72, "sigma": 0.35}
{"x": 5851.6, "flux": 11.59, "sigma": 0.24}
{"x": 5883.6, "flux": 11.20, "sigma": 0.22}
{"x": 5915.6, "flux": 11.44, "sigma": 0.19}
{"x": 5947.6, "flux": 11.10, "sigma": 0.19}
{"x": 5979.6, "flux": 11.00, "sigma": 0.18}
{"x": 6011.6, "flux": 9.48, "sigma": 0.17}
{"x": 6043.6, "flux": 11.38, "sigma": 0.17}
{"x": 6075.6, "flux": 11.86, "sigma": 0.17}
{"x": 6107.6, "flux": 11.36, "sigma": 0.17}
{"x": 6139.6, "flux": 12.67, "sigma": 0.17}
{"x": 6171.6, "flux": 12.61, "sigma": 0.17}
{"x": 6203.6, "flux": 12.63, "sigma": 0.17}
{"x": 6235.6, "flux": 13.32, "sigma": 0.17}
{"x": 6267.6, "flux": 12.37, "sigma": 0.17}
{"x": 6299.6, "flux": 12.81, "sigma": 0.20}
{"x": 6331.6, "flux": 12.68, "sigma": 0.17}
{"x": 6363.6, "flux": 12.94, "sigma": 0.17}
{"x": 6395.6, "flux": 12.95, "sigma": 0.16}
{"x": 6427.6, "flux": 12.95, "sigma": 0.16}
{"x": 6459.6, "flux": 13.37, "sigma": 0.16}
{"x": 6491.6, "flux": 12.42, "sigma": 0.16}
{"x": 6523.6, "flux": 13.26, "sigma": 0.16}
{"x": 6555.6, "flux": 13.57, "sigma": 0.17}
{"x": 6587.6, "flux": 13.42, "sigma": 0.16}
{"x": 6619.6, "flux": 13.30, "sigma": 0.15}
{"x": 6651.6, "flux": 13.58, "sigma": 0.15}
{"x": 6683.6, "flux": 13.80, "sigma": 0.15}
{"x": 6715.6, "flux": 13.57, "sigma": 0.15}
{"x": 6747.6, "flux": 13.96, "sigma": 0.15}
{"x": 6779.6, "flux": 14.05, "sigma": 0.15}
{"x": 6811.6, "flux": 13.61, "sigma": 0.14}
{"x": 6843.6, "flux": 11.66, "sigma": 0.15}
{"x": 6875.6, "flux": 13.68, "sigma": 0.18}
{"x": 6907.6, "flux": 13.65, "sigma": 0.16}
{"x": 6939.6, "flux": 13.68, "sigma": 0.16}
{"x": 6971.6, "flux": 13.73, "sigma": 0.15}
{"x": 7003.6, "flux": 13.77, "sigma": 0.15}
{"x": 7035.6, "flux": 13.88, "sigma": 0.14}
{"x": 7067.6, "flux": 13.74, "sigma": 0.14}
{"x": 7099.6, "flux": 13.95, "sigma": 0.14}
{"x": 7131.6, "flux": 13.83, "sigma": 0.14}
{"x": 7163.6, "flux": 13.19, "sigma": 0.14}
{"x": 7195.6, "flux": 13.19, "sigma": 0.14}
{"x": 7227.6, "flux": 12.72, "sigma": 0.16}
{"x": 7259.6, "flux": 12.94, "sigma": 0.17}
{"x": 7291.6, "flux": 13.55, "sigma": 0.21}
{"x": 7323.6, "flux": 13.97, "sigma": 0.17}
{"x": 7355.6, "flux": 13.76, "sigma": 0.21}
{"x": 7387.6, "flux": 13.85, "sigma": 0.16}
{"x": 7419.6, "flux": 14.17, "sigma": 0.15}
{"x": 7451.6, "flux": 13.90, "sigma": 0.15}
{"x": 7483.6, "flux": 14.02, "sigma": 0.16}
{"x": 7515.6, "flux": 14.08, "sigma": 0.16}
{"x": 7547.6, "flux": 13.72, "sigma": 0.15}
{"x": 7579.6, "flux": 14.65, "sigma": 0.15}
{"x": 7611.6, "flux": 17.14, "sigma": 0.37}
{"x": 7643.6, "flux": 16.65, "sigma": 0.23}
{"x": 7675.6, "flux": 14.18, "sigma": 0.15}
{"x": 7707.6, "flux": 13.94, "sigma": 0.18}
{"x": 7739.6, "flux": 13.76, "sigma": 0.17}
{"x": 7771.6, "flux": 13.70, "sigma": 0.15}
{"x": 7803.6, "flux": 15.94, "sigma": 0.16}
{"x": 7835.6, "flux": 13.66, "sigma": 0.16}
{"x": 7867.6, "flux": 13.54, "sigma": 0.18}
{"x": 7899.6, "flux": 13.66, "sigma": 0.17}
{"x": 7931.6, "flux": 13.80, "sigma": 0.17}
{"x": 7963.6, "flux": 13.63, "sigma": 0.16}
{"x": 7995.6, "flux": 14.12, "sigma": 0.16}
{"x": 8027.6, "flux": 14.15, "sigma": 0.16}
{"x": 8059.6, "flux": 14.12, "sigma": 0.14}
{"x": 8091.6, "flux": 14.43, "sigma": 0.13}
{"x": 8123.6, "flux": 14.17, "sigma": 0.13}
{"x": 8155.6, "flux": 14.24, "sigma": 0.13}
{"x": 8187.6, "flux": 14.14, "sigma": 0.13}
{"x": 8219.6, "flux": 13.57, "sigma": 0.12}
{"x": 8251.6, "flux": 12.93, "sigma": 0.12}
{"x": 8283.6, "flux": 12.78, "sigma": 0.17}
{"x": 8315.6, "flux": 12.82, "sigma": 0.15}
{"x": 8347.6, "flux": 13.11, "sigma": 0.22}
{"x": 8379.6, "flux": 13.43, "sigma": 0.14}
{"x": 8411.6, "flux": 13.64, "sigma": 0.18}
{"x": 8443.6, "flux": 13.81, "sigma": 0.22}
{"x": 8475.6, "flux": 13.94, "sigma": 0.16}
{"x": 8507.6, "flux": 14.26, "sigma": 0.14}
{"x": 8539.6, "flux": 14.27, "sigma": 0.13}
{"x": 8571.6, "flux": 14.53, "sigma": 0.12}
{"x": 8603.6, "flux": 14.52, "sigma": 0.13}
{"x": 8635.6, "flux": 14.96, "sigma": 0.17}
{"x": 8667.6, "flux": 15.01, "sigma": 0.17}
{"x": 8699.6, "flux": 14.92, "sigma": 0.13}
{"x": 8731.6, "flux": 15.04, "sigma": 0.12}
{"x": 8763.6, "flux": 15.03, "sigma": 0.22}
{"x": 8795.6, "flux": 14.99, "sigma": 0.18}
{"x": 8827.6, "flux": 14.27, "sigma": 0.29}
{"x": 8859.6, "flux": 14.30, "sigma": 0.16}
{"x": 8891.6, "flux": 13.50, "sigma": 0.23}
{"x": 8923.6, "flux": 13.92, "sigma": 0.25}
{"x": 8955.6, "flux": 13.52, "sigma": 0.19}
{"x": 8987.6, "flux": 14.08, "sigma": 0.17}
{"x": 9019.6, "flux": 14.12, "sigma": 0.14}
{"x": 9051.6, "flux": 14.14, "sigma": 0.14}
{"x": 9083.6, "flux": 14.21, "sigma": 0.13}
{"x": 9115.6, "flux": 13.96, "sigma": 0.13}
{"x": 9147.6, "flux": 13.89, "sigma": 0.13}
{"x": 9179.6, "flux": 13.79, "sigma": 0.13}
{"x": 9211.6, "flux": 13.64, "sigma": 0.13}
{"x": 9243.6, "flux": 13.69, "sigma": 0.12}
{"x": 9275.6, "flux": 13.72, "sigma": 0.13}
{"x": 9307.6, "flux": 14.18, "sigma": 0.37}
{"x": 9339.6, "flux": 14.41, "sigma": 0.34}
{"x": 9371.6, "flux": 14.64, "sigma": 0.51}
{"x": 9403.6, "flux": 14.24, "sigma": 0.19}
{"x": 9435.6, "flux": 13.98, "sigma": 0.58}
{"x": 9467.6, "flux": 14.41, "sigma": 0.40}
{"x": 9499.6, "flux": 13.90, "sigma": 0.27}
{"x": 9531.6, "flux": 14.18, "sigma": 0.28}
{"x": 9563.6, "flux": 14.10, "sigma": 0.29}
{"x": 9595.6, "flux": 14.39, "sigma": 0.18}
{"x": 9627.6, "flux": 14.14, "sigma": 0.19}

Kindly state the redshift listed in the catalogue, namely 0.161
